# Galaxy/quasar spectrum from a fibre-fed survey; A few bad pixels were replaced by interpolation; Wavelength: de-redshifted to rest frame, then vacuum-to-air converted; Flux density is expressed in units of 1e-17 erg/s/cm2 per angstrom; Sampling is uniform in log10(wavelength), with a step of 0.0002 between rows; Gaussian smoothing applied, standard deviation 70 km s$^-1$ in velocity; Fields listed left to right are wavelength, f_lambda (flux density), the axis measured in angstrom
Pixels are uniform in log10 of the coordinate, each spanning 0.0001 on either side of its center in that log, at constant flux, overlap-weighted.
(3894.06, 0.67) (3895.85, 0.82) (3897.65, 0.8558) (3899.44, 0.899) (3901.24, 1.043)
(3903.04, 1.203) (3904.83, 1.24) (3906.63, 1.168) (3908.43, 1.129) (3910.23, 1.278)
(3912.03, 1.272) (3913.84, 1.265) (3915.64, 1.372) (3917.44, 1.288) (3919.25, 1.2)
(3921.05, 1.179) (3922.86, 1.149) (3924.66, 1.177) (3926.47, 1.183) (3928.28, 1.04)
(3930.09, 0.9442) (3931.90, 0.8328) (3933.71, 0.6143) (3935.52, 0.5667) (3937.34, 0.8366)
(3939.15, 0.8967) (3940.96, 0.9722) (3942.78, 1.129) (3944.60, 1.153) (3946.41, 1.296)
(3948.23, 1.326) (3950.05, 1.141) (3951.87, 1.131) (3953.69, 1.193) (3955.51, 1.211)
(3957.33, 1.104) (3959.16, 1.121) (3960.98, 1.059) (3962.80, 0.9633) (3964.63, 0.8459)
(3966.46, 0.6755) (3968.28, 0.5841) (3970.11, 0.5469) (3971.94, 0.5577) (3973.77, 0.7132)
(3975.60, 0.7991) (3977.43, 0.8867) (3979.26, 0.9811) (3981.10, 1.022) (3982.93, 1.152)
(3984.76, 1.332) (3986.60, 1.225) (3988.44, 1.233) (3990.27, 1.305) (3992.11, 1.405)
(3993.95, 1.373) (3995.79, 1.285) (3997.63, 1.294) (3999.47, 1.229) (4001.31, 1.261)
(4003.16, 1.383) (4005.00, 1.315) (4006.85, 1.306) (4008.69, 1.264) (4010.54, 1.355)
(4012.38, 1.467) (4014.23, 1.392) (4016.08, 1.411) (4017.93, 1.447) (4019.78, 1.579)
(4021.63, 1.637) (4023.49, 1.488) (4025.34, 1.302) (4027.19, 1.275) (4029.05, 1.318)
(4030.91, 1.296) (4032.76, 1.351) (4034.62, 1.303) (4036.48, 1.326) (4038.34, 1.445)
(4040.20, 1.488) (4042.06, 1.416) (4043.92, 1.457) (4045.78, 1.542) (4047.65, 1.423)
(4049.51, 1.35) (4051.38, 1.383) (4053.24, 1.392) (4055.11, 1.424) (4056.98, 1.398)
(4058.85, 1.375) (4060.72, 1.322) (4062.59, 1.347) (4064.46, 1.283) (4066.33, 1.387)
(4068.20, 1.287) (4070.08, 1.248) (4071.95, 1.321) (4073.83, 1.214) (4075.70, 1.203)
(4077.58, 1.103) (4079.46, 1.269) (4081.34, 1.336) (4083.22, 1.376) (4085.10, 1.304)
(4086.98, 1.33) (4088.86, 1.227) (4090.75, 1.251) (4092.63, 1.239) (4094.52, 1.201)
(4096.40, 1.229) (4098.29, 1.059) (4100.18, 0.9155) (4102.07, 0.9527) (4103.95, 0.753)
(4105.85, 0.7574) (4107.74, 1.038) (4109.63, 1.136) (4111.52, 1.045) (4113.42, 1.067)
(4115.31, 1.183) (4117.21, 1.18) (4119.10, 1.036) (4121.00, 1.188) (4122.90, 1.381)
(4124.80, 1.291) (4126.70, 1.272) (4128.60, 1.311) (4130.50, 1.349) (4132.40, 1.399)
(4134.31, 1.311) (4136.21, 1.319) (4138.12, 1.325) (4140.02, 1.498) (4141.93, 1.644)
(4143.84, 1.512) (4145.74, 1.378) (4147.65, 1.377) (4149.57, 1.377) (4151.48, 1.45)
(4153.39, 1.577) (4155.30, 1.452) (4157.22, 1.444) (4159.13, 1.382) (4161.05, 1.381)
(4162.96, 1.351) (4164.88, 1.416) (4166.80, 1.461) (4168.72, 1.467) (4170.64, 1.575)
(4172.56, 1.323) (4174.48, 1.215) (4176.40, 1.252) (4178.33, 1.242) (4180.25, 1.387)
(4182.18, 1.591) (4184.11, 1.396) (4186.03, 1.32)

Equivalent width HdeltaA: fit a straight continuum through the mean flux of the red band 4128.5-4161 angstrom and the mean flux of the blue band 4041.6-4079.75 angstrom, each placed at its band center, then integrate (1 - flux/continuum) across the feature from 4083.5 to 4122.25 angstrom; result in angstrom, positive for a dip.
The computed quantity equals 7.5 angstrom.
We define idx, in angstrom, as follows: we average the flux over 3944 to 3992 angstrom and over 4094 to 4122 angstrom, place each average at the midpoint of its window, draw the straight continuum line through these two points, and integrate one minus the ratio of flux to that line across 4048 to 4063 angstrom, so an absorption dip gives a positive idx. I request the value -4.9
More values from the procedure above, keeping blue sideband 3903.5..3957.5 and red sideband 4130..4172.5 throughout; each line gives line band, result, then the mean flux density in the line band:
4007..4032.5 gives -3.3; 1.4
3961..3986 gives 6.6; 0.863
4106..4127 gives 3.5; 1.15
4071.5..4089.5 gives 0.8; 1.27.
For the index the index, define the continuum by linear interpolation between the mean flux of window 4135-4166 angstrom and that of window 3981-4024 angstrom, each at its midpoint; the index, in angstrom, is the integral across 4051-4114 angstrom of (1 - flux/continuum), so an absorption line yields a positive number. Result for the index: 8.2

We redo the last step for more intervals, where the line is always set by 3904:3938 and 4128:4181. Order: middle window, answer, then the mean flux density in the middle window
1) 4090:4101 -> 1.43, 1.15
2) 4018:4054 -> -4.82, 1.41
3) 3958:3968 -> 2.02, 0.915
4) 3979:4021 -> -4.05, 1.31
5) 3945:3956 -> -0.80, 1.21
